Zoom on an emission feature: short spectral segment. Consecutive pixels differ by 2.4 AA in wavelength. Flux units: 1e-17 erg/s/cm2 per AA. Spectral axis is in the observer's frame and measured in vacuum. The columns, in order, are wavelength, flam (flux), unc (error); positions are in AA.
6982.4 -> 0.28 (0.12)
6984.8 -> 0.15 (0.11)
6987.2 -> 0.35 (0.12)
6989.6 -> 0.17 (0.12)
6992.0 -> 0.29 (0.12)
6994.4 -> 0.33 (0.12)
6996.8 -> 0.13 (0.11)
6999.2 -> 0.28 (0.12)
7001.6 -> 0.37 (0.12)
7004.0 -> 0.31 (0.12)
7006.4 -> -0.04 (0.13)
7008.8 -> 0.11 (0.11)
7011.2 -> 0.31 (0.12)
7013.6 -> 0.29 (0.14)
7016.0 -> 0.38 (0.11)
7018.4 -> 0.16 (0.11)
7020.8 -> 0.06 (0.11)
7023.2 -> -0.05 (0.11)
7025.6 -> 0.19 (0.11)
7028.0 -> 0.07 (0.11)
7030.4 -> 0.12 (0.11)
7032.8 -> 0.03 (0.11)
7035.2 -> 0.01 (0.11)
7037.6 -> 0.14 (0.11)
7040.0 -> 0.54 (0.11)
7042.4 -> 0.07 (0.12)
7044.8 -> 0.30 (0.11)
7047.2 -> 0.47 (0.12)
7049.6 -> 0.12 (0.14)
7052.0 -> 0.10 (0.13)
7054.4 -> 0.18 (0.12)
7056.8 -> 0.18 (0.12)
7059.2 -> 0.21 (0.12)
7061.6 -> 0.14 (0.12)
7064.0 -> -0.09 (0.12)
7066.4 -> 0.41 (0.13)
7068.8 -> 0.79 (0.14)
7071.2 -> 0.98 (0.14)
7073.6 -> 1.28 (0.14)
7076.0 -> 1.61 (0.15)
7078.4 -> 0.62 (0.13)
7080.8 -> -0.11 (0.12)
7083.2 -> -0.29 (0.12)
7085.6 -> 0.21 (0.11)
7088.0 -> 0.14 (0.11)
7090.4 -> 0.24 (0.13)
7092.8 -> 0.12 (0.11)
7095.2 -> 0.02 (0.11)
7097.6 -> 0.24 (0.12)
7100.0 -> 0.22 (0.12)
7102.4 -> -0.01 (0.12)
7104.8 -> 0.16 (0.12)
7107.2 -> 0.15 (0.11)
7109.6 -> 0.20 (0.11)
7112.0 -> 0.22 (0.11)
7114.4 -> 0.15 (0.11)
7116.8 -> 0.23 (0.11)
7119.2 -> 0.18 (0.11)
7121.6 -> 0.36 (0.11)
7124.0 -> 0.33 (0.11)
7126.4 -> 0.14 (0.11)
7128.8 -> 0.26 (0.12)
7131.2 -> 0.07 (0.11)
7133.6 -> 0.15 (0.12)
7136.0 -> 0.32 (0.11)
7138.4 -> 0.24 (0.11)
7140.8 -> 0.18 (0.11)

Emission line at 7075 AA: [O II] 3727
